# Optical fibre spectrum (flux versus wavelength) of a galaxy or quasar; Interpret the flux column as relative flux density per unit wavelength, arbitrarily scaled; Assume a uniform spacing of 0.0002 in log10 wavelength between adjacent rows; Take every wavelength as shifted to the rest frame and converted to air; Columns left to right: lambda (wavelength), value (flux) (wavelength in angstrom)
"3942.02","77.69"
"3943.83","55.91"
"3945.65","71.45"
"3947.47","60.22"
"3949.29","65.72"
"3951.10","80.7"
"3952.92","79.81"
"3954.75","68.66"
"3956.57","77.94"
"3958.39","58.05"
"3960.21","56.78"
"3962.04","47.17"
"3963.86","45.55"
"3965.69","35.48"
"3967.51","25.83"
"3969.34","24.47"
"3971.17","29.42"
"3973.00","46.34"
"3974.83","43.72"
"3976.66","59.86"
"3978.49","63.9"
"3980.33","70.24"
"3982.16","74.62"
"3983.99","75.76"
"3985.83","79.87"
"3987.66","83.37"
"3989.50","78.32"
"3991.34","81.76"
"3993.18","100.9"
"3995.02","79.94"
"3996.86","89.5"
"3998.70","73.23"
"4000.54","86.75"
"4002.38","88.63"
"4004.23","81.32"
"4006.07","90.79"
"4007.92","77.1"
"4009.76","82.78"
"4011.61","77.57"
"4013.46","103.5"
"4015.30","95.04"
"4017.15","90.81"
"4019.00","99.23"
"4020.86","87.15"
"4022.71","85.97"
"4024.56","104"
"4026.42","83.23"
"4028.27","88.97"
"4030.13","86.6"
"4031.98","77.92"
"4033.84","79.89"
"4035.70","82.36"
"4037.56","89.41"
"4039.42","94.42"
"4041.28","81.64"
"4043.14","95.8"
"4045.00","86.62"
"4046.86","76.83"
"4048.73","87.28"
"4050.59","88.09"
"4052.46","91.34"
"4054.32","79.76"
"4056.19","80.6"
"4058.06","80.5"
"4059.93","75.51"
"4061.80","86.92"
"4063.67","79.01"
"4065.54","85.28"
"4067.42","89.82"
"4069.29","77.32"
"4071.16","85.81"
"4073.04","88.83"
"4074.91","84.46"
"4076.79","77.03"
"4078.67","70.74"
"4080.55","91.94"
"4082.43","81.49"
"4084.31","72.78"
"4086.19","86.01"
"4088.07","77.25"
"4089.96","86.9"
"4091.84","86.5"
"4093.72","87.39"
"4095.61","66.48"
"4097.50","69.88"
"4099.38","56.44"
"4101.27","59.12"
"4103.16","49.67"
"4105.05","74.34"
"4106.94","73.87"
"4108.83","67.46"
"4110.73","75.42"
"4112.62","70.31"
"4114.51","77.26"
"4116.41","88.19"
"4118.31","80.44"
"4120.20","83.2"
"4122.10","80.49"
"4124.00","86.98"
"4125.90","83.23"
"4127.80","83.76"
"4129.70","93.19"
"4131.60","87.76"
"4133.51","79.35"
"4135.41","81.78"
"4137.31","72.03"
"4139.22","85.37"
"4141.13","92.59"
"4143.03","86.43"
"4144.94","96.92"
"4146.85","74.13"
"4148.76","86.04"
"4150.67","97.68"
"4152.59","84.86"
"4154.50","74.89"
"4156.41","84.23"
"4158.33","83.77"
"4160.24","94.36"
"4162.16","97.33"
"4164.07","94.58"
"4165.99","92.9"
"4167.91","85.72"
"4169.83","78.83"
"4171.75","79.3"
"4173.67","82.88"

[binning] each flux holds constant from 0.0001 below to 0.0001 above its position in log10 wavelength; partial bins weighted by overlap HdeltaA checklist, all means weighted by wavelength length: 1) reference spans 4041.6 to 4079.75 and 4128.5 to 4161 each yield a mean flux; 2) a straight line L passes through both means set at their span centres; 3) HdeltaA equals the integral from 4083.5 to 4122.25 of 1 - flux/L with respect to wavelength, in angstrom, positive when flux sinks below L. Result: 4.5 angstrom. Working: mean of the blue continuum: 83.4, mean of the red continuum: 85.6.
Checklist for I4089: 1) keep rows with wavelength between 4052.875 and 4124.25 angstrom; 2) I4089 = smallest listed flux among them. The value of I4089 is 49.67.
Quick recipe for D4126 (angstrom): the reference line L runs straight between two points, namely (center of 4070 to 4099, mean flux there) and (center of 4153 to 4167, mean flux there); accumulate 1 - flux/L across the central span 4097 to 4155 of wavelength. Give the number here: 3.99 angstrom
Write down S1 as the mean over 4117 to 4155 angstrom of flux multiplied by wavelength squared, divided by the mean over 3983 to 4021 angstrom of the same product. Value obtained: 1.05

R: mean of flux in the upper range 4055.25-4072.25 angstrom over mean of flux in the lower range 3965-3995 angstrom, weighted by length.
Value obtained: 1.34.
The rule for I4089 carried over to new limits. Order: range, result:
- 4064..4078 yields 77.03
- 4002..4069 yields 75.51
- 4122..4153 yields 72.03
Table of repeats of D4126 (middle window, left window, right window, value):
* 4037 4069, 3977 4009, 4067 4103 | -2.5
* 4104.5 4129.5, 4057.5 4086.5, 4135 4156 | 1.3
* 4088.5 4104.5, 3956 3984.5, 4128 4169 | 1.2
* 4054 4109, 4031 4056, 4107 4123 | 2.4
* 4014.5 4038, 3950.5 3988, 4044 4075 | -4.5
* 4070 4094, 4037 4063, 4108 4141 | 0.2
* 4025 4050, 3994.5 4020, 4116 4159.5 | 0.2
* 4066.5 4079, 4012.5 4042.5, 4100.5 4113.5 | -0.9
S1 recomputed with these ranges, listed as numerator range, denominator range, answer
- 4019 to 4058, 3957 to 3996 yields 1.48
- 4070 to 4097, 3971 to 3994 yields 1.23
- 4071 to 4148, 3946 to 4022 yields 1.18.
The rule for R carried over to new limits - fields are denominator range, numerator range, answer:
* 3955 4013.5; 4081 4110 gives 1.08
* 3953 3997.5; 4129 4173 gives 1.38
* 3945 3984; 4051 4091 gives 1.45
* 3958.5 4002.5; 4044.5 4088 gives 1.30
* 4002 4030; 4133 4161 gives 0.96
